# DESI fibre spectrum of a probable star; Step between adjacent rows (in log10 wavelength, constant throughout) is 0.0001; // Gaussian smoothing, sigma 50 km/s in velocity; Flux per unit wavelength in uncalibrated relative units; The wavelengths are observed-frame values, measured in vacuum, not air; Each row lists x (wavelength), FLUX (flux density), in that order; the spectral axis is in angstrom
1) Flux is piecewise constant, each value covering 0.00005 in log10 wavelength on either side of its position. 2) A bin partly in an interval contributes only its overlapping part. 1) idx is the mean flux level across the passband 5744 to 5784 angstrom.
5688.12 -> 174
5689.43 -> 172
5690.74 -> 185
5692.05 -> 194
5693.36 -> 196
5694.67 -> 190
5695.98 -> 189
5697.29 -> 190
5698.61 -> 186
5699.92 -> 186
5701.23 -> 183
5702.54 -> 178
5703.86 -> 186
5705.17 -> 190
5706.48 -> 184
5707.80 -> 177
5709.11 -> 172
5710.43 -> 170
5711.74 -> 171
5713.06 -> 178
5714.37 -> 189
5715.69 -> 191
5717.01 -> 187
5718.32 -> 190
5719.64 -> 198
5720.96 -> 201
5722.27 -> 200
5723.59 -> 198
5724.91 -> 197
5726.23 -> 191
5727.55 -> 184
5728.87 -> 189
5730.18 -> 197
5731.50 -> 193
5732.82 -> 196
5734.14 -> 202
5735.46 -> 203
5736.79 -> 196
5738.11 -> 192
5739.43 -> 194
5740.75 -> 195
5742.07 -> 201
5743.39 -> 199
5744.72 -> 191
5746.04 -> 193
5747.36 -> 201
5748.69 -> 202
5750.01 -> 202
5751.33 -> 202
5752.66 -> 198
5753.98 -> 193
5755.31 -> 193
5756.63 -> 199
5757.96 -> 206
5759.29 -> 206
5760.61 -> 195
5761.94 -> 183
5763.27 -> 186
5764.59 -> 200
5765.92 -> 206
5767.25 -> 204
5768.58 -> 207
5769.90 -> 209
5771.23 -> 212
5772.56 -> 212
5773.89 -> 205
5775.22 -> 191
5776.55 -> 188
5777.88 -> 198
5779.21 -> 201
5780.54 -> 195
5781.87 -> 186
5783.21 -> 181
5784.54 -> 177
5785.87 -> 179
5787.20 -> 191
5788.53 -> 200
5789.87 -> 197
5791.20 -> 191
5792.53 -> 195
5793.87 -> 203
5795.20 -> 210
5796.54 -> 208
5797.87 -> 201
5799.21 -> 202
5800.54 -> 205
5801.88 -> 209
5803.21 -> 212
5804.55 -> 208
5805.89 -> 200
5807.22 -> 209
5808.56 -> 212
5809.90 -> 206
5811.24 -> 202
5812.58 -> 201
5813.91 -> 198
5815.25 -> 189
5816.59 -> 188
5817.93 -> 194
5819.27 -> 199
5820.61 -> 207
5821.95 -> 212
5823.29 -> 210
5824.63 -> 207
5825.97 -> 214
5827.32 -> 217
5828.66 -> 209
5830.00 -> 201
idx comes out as 198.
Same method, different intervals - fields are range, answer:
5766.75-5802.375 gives 198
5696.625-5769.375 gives 193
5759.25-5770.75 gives 200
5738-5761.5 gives 198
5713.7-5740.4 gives 194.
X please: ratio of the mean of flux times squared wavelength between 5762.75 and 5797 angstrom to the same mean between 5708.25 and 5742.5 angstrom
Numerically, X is 1.05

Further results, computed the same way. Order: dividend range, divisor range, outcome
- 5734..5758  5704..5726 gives 1.07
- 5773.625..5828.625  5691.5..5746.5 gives 1.08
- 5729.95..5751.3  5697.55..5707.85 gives 1.09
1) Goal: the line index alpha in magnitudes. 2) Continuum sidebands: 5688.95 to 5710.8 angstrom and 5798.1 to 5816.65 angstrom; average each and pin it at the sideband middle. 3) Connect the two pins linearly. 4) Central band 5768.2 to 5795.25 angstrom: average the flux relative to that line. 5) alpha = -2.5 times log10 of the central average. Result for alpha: 0.014 mag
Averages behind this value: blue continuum 184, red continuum 203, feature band 196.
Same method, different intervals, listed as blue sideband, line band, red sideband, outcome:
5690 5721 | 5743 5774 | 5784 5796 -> -0.05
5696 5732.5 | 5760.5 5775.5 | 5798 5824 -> -0.03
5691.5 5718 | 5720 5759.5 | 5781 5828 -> -0.04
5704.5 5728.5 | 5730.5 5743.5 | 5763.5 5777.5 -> -0.02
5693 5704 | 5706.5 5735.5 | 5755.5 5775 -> 0.01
